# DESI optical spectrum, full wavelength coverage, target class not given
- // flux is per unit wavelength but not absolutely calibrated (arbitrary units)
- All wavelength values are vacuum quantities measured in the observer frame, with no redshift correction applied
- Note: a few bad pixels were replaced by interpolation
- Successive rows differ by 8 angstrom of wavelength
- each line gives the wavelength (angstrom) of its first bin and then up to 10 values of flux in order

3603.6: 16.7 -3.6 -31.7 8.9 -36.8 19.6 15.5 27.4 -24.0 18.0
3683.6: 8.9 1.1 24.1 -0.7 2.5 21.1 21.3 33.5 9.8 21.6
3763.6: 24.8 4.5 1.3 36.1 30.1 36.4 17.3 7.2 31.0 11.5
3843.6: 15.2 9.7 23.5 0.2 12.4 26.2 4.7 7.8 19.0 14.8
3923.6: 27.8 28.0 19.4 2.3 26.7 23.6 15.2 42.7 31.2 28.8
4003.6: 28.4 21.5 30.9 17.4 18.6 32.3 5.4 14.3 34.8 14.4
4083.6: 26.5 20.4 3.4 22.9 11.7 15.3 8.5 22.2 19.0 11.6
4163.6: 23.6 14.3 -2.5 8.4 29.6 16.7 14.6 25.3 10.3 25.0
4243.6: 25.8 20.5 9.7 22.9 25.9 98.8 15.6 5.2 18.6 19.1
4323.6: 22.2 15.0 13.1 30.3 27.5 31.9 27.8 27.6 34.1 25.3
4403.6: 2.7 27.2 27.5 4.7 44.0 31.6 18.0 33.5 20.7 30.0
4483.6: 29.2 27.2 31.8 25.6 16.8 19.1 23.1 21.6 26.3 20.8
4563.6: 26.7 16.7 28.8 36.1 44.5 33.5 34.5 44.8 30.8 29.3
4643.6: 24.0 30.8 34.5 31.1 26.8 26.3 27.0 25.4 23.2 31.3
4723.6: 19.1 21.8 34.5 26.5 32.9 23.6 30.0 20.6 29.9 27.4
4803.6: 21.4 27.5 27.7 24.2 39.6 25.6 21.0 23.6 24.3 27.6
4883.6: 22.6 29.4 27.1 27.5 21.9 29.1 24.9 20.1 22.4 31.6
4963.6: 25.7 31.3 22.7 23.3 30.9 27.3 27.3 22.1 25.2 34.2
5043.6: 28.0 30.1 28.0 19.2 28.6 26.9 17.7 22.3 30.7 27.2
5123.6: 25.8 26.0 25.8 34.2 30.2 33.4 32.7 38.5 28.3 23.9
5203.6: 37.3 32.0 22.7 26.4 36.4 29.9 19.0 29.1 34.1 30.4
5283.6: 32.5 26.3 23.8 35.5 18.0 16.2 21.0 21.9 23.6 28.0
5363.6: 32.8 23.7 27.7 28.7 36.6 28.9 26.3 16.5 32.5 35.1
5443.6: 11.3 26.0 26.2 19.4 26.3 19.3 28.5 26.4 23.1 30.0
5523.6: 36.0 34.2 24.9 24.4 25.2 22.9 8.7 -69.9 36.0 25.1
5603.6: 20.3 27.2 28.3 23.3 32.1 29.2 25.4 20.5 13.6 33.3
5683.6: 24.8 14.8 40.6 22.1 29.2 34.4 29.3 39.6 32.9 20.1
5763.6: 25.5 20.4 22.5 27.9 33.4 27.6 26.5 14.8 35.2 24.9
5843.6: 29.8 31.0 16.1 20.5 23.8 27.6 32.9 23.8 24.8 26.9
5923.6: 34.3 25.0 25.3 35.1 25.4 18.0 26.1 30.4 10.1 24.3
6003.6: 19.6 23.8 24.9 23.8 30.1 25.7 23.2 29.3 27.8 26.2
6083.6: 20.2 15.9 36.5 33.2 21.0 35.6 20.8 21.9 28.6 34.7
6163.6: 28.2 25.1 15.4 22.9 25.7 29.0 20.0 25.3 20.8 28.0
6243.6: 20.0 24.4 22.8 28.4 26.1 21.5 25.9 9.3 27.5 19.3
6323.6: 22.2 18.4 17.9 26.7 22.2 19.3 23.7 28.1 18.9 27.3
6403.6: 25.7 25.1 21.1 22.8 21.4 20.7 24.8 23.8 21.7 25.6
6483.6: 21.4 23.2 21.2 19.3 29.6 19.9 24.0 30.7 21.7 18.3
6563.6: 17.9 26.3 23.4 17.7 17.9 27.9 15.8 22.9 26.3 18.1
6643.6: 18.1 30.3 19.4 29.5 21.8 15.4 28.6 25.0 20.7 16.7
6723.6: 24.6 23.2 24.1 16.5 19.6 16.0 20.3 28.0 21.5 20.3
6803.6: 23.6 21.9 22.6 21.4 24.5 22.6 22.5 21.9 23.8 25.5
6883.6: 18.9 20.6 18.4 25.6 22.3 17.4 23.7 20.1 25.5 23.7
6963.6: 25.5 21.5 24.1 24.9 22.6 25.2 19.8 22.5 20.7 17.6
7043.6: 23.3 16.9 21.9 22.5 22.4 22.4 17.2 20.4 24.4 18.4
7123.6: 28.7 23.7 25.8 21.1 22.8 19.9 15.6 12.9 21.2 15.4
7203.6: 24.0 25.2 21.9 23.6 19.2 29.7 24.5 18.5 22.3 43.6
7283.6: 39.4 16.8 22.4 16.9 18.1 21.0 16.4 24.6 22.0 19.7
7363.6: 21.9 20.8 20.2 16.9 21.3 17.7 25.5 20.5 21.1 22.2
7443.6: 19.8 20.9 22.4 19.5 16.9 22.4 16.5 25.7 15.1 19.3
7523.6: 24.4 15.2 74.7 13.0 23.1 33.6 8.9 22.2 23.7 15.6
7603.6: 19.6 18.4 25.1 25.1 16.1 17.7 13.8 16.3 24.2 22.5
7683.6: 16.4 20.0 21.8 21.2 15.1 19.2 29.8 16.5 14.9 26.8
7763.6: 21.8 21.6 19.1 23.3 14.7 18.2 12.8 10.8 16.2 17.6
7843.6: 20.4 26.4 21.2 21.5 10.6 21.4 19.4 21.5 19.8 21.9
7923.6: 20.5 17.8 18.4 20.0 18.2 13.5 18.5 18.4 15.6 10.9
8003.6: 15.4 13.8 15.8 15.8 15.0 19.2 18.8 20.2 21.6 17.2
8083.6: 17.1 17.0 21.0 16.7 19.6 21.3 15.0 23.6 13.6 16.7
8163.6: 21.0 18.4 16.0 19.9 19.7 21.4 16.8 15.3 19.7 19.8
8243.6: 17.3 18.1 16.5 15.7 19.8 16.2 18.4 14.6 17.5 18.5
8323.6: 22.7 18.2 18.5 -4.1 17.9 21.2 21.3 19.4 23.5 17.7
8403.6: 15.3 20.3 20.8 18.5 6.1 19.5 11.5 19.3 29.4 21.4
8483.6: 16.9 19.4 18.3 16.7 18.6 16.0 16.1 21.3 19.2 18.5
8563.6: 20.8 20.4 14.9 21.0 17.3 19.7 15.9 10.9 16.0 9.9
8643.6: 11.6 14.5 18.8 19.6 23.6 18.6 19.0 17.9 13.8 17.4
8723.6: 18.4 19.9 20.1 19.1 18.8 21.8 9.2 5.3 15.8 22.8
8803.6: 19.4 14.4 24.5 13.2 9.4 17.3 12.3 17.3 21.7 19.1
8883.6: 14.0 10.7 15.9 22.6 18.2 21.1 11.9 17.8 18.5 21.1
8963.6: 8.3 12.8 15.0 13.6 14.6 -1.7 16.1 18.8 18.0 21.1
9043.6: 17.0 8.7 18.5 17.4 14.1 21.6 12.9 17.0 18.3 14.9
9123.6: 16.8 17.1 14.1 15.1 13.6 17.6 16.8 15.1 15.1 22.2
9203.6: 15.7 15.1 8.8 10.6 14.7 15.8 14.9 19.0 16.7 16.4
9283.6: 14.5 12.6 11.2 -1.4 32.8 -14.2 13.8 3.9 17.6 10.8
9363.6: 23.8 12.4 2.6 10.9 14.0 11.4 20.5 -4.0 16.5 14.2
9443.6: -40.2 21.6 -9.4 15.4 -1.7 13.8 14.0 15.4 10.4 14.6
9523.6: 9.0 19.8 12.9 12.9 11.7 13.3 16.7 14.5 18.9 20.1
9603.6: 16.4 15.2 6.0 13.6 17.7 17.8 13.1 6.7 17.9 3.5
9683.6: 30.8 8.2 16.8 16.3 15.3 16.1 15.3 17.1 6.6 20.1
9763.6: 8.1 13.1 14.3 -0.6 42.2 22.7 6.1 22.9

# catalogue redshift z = 0.148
